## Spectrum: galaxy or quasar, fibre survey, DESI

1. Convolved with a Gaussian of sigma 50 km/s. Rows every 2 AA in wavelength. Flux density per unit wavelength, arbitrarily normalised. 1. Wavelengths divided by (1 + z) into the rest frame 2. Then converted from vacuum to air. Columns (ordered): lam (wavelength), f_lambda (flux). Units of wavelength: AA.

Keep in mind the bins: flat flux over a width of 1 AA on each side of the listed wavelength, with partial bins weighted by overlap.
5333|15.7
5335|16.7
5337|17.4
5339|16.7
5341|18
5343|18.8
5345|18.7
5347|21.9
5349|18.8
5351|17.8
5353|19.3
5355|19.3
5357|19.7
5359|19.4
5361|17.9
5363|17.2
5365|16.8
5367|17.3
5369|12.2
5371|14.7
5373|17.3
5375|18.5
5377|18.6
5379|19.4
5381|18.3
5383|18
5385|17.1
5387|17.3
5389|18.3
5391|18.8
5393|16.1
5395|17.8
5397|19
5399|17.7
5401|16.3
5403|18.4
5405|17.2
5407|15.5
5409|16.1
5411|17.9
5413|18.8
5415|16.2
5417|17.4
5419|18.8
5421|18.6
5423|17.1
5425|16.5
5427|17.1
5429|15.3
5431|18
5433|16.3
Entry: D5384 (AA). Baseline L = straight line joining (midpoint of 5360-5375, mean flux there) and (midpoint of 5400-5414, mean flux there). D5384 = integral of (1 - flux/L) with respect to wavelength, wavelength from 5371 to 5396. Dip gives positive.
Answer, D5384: -1.7 AA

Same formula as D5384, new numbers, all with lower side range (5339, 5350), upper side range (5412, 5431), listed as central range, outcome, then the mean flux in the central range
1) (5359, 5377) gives 1.7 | 16.8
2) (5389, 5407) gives 0.3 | 17.6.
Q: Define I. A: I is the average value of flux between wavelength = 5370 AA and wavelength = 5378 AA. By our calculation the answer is 17.3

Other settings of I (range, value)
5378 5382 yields 18.9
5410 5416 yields 17.6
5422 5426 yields 16.8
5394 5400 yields 18.2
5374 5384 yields 18.6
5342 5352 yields 19.2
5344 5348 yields 20.3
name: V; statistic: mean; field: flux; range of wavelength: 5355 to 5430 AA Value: 17.4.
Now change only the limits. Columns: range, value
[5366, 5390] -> 17.2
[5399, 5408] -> 16.9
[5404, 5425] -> 17.3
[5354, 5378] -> 17.4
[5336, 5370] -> 18.1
